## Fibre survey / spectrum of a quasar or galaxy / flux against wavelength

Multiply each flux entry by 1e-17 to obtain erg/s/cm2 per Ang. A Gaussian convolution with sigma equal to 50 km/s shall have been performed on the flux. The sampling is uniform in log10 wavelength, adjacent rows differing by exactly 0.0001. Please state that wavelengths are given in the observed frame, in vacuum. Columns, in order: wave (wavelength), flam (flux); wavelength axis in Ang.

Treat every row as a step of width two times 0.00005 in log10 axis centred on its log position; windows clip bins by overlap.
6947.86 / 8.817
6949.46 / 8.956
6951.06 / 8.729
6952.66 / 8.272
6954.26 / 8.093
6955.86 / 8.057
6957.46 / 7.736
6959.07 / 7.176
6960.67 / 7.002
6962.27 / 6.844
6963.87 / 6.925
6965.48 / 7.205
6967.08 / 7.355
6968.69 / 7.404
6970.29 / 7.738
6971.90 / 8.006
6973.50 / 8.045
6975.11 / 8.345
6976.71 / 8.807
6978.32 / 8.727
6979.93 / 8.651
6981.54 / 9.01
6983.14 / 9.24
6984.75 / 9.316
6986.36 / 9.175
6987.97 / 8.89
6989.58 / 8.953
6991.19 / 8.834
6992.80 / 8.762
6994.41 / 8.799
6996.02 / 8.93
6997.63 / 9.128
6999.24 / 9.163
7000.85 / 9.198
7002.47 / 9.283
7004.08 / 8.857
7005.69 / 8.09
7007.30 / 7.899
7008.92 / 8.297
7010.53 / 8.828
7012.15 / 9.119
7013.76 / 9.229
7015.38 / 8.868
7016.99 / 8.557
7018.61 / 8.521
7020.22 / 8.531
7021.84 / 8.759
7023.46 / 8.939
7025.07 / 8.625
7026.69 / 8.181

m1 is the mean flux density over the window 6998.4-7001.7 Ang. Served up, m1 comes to 9.17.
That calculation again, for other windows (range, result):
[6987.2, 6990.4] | 8.92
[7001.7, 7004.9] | 9.08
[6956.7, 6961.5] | 7.29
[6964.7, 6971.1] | 7.42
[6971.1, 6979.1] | 8.39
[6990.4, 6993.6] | 8.8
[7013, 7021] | 8.74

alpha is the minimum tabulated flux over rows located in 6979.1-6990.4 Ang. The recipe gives 8.651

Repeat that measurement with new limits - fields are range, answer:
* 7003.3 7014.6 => 7.899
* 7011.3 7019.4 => 8.521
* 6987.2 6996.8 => 8.762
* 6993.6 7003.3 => 8.799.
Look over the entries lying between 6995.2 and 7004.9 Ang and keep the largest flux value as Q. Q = 9.283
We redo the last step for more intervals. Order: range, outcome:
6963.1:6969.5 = 7.404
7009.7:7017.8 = 9.229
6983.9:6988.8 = 9.316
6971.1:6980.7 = 8.807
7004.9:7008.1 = 8.09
